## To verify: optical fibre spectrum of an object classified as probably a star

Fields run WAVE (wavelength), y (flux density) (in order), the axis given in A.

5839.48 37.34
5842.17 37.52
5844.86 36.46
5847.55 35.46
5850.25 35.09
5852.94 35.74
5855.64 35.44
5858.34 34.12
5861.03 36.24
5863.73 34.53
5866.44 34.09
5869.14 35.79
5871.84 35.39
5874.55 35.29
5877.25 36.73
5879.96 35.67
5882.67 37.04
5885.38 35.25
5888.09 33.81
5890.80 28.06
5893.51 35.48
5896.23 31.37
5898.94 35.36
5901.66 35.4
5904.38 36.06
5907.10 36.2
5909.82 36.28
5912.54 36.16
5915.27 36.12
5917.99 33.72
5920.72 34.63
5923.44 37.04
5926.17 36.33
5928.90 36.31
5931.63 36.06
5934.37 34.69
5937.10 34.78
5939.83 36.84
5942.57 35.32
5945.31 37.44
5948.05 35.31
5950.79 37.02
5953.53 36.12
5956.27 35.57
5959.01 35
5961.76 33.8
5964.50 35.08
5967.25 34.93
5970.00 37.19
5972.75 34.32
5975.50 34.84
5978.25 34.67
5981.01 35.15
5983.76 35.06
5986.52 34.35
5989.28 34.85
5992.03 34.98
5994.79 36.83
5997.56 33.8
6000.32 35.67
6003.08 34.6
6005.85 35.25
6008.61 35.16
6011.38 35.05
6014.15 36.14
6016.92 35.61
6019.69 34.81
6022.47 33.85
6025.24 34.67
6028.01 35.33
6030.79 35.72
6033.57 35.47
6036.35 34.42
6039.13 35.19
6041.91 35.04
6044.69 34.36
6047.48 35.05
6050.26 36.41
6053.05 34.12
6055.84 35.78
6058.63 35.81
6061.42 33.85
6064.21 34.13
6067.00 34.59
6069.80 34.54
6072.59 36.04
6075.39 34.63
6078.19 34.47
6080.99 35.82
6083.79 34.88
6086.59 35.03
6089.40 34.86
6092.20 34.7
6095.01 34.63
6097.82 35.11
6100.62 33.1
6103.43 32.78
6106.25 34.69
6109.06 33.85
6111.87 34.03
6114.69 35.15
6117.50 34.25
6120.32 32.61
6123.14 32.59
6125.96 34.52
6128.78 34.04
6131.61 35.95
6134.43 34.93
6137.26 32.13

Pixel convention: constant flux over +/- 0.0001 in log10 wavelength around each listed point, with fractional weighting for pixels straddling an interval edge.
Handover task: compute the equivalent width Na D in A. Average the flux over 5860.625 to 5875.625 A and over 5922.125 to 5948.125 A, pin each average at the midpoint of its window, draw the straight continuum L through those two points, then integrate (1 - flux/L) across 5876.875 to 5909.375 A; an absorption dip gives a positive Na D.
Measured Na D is 0.7 A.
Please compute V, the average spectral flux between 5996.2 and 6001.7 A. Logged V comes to 34.8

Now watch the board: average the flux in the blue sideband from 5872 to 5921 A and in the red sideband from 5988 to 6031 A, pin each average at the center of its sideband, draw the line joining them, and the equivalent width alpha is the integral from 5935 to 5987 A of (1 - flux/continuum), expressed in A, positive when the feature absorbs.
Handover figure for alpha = -0.54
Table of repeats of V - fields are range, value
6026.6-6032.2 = 35.5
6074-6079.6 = 34.5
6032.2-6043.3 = 35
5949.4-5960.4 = 35.9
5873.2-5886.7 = 36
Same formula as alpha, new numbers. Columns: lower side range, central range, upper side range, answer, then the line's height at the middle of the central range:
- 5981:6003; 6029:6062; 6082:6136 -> -0.4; 34.7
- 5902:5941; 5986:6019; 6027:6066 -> 0.1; 35.3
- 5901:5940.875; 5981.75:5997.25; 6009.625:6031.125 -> 0.1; 35.3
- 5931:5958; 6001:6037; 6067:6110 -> 0.1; 35.2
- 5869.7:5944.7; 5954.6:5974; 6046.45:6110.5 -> 0.0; 35.1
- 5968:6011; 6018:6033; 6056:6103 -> 0.0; 35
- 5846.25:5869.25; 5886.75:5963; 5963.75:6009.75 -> -0.3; 35.1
